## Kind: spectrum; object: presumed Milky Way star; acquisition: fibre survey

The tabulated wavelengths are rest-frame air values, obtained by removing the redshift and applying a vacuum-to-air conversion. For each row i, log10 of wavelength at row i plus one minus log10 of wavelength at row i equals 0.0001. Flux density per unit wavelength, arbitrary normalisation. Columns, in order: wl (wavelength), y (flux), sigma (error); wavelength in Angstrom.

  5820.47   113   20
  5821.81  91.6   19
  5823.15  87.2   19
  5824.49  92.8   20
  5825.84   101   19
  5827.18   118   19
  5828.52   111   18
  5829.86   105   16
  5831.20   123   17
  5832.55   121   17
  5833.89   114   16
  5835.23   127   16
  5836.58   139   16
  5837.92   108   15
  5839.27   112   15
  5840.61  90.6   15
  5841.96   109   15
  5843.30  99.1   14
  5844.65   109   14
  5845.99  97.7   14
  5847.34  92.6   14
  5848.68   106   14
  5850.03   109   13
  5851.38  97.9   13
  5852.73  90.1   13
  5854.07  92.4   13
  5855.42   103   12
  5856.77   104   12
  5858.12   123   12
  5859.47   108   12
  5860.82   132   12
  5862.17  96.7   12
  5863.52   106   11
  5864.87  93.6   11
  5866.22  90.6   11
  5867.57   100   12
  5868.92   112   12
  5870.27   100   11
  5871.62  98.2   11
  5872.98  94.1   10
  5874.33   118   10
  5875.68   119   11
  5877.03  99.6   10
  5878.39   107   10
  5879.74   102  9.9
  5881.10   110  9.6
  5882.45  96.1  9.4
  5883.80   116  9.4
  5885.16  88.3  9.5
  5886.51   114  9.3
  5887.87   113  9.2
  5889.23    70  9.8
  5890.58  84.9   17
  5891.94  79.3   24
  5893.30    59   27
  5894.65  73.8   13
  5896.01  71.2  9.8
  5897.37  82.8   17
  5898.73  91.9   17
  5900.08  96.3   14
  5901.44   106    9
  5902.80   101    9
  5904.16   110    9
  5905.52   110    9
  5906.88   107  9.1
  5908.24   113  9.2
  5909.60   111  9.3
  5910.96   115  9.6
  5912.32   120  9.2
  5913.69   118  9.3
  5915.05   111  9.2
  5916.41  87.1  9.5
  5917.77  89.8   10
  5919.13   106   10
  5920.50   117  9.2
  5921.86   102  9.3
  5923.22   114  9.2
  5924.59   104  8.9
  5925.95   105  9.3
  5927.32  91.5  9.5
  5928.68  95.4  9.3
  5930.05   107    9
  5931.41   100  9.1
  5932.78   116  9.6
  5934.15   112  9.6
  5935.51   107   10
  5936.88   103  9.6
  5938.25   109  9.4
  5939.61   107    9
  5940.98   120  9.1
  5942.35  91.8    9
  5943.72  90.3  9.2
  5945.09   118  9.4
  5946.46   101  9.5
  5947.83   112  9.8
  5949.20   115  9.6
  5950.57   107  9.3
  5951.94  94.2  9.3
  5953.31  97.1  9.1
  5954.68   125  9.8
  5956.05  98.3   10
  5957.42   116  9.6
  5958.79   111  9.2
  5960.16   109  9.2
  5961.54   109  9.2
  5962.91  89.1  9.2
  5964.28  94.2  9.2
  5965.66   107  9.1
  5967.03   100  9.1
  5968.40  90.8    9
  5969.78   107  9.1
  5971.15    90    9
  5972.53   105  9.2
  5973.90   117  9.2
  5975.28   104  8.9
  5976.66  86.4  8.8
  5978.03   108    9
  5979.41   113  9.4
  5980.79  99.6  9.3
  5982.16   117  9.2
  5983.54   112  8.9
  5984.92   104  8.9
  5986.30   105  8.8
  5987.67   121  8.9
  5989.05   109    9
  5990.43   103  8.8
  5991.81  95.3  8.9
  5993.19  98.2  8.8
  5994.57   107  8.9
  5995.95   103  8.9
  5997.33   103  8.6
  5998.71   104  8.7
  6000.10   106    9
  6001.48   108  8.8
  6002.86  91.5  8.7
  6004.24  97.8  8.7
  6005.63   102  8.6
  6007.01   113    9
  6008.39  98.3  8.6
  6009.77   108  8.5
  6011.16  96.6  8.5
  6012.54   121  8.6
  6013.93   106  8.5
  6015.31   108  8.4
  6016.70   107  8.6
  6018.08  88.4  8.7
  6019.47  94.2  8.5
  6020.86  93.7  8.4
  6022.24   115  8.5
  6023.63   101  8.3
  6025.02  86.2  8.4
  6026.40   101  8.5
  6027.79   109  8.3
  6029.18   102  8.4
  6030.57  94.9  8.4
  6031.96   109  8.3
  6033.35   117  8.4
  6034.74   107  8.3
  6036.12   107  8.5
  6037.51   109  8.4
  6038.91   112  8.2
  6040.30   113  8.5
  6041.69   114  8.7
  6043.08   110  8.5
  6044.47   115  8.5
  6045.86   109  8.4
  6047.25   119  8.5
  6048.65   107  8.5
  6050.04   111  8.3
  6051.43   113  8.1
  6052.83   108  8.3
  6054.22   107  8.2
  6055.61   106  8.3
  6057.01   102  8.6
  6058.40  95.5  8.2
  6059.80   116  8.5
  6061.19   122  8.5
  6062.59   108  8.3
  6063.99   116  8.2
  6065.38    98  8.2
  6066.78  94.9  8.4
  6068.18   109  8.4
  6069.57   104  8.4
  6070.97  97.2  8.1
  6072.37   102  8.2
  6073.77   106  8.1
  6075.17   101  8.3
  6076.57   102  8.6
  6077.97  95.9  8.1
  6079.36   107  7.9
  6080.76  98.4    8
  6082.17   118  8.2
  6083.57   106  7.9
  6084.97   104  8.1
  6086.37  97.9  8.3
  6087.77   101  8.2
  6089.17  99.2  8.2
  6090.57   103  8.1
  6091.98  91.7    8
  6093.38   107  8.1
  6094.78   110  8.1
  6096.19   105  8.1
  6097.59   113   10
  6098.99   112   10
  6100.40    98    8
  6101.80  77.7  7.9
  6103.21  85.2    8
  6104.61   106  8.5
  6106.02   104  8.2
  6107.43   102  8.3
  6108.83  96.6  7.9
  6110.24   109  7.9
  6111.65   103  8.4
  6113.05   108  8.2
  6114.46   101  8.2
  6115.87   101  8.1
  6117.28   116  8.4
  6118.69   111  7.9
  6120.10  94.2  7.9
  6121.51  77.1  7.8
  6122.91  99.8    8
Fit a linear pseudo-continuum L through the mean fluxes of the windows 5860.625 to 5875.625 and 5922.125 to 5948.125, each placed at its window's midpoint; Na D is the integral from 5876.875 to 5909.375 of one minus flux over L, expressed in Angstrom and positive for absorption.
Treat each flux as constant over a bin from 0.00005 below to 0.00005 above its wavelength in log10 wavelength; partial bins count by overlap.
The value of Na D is 2.5 Angstrom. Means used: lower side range 103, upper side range 105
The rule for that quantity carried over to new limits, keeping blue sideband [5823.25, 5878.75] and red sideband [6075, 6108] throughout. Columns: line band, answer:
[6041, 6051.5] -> -1.0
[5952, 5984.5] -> -0.1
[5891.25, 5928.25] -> 1.9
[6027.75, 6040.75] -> -0.6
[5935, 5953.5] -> -0.1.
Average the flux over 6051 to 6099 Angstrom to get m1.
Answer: 105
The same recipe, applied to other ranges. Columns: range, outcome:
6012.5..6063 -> 107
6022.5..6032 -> 100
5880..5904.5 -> 92.3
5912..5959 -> 106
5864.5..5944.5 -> 101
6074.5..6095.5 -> 103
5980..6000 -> 106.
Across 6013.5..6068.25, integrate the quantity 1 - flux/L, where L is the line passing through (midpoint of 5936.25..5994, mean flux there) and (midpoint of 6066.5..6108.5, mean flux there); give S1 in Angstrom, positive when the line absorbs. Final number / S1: -1.8 Angstrom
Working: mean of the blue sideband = 105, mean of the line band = 106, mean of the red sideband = 102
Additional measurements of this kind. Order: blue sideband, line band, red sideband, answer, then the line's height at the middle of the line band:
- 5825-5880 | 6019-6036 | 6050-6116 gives 0.3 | 104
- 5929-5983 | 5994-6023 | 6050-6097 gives 0.4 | 105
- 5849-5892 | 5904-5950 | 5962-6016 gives -1.7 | 103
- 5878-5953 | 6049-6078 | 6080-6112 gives -1.0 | 102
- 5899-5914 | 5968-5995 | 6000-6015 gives 0.2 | 106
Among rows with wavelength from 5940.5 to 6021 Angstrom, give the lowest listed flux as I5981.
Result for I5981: 86.4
